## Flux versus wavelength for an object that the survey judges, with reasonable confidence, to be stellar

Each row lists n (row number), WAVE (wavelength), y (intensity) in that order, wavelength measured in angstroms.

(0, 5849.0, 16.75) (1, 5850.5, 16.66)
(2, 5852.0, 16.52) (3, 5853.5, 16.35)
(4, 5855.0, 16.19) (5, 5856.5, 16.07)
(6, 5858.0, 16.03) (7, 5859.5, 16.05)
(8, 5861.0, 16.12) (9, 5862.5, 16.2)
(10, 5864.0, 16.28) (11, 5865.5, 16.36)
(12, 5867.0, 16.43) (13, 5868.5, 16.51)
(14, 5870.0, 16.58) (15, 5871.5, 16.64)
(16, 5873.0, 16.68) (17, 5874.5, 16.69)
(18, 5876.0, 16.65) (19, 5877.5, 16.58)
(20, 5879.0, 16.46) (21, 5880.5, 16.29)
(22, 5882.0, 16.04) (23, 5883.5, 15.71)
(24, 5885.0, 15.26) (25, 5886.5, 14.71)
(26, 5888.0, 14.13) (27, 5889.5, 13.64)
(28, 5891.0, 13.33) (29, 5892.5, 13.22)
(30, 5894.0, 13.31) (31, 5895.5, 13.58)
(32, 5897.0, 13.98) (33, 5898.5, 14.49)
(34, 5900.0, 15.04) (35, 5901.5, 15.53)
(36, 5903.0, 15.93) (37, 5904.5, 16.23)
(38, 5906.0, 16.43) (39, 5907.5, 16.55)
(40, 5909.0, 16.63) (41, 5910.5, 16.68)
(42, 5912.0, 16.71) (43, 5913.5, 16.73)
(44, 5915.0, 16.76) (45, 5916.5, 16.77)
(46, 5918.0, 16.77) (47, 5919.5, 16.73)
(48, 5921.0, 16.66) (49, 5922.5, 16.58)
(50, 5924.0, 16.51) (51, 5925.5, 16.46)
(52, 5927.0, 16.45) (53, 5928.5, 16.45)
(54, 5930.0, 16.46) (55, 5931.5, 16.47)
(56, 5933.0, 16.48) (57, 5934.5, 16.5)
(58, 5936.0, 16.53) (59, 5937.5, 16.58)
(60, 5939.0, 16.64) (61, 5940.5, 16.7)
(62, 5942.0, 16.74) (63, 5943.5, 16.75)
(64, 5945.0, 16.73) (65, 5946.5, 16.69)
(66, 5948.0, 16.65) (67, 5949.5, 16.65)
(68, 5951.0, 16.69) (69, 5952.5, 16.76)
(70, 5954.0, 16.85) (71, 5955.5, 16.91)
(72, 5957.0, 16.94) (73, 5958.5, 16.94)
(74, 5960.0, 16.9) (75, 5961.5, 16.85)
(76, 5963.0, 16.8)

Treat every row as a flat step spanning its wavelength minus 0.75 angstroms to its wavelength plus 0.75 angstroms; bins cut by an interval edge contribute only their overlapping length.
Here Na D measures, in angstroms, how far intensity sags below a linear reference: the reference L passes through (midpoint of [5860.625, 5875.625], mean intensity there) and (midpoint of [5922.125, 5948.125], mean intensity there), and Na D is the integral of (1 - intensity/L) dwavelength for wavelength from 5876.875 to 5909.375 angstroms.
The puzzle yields 2.7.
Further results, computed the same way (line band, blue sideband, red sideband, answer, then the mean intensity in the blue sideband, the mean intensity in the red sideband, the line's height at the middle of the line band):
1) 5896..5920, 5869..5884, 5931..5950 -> 0.6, 16.4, 16.6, 16.5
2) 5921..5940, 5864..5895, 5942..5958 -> -0.1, 15.6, 16.8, 16.4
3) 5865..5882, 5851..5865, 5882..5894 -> -1.4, 16.2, 14.3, 15.2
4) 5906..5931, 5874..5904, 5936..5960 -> -1.1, 15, 16.7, 15.9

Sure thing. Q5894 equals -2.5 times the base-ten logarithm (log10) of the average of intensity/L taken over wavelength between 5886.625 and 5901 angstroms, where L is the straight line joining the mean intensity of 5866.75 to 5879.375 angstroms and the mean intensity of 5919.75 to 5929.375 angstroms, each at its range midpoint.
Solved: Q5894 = 0.19 mag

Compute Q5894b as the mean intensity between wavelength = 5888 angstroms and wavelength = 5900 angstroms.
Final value 13.8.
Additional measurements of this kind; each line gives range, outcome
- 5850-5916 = 15.8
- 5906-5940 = 16.6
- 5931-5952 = 16.6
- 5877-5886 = 16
